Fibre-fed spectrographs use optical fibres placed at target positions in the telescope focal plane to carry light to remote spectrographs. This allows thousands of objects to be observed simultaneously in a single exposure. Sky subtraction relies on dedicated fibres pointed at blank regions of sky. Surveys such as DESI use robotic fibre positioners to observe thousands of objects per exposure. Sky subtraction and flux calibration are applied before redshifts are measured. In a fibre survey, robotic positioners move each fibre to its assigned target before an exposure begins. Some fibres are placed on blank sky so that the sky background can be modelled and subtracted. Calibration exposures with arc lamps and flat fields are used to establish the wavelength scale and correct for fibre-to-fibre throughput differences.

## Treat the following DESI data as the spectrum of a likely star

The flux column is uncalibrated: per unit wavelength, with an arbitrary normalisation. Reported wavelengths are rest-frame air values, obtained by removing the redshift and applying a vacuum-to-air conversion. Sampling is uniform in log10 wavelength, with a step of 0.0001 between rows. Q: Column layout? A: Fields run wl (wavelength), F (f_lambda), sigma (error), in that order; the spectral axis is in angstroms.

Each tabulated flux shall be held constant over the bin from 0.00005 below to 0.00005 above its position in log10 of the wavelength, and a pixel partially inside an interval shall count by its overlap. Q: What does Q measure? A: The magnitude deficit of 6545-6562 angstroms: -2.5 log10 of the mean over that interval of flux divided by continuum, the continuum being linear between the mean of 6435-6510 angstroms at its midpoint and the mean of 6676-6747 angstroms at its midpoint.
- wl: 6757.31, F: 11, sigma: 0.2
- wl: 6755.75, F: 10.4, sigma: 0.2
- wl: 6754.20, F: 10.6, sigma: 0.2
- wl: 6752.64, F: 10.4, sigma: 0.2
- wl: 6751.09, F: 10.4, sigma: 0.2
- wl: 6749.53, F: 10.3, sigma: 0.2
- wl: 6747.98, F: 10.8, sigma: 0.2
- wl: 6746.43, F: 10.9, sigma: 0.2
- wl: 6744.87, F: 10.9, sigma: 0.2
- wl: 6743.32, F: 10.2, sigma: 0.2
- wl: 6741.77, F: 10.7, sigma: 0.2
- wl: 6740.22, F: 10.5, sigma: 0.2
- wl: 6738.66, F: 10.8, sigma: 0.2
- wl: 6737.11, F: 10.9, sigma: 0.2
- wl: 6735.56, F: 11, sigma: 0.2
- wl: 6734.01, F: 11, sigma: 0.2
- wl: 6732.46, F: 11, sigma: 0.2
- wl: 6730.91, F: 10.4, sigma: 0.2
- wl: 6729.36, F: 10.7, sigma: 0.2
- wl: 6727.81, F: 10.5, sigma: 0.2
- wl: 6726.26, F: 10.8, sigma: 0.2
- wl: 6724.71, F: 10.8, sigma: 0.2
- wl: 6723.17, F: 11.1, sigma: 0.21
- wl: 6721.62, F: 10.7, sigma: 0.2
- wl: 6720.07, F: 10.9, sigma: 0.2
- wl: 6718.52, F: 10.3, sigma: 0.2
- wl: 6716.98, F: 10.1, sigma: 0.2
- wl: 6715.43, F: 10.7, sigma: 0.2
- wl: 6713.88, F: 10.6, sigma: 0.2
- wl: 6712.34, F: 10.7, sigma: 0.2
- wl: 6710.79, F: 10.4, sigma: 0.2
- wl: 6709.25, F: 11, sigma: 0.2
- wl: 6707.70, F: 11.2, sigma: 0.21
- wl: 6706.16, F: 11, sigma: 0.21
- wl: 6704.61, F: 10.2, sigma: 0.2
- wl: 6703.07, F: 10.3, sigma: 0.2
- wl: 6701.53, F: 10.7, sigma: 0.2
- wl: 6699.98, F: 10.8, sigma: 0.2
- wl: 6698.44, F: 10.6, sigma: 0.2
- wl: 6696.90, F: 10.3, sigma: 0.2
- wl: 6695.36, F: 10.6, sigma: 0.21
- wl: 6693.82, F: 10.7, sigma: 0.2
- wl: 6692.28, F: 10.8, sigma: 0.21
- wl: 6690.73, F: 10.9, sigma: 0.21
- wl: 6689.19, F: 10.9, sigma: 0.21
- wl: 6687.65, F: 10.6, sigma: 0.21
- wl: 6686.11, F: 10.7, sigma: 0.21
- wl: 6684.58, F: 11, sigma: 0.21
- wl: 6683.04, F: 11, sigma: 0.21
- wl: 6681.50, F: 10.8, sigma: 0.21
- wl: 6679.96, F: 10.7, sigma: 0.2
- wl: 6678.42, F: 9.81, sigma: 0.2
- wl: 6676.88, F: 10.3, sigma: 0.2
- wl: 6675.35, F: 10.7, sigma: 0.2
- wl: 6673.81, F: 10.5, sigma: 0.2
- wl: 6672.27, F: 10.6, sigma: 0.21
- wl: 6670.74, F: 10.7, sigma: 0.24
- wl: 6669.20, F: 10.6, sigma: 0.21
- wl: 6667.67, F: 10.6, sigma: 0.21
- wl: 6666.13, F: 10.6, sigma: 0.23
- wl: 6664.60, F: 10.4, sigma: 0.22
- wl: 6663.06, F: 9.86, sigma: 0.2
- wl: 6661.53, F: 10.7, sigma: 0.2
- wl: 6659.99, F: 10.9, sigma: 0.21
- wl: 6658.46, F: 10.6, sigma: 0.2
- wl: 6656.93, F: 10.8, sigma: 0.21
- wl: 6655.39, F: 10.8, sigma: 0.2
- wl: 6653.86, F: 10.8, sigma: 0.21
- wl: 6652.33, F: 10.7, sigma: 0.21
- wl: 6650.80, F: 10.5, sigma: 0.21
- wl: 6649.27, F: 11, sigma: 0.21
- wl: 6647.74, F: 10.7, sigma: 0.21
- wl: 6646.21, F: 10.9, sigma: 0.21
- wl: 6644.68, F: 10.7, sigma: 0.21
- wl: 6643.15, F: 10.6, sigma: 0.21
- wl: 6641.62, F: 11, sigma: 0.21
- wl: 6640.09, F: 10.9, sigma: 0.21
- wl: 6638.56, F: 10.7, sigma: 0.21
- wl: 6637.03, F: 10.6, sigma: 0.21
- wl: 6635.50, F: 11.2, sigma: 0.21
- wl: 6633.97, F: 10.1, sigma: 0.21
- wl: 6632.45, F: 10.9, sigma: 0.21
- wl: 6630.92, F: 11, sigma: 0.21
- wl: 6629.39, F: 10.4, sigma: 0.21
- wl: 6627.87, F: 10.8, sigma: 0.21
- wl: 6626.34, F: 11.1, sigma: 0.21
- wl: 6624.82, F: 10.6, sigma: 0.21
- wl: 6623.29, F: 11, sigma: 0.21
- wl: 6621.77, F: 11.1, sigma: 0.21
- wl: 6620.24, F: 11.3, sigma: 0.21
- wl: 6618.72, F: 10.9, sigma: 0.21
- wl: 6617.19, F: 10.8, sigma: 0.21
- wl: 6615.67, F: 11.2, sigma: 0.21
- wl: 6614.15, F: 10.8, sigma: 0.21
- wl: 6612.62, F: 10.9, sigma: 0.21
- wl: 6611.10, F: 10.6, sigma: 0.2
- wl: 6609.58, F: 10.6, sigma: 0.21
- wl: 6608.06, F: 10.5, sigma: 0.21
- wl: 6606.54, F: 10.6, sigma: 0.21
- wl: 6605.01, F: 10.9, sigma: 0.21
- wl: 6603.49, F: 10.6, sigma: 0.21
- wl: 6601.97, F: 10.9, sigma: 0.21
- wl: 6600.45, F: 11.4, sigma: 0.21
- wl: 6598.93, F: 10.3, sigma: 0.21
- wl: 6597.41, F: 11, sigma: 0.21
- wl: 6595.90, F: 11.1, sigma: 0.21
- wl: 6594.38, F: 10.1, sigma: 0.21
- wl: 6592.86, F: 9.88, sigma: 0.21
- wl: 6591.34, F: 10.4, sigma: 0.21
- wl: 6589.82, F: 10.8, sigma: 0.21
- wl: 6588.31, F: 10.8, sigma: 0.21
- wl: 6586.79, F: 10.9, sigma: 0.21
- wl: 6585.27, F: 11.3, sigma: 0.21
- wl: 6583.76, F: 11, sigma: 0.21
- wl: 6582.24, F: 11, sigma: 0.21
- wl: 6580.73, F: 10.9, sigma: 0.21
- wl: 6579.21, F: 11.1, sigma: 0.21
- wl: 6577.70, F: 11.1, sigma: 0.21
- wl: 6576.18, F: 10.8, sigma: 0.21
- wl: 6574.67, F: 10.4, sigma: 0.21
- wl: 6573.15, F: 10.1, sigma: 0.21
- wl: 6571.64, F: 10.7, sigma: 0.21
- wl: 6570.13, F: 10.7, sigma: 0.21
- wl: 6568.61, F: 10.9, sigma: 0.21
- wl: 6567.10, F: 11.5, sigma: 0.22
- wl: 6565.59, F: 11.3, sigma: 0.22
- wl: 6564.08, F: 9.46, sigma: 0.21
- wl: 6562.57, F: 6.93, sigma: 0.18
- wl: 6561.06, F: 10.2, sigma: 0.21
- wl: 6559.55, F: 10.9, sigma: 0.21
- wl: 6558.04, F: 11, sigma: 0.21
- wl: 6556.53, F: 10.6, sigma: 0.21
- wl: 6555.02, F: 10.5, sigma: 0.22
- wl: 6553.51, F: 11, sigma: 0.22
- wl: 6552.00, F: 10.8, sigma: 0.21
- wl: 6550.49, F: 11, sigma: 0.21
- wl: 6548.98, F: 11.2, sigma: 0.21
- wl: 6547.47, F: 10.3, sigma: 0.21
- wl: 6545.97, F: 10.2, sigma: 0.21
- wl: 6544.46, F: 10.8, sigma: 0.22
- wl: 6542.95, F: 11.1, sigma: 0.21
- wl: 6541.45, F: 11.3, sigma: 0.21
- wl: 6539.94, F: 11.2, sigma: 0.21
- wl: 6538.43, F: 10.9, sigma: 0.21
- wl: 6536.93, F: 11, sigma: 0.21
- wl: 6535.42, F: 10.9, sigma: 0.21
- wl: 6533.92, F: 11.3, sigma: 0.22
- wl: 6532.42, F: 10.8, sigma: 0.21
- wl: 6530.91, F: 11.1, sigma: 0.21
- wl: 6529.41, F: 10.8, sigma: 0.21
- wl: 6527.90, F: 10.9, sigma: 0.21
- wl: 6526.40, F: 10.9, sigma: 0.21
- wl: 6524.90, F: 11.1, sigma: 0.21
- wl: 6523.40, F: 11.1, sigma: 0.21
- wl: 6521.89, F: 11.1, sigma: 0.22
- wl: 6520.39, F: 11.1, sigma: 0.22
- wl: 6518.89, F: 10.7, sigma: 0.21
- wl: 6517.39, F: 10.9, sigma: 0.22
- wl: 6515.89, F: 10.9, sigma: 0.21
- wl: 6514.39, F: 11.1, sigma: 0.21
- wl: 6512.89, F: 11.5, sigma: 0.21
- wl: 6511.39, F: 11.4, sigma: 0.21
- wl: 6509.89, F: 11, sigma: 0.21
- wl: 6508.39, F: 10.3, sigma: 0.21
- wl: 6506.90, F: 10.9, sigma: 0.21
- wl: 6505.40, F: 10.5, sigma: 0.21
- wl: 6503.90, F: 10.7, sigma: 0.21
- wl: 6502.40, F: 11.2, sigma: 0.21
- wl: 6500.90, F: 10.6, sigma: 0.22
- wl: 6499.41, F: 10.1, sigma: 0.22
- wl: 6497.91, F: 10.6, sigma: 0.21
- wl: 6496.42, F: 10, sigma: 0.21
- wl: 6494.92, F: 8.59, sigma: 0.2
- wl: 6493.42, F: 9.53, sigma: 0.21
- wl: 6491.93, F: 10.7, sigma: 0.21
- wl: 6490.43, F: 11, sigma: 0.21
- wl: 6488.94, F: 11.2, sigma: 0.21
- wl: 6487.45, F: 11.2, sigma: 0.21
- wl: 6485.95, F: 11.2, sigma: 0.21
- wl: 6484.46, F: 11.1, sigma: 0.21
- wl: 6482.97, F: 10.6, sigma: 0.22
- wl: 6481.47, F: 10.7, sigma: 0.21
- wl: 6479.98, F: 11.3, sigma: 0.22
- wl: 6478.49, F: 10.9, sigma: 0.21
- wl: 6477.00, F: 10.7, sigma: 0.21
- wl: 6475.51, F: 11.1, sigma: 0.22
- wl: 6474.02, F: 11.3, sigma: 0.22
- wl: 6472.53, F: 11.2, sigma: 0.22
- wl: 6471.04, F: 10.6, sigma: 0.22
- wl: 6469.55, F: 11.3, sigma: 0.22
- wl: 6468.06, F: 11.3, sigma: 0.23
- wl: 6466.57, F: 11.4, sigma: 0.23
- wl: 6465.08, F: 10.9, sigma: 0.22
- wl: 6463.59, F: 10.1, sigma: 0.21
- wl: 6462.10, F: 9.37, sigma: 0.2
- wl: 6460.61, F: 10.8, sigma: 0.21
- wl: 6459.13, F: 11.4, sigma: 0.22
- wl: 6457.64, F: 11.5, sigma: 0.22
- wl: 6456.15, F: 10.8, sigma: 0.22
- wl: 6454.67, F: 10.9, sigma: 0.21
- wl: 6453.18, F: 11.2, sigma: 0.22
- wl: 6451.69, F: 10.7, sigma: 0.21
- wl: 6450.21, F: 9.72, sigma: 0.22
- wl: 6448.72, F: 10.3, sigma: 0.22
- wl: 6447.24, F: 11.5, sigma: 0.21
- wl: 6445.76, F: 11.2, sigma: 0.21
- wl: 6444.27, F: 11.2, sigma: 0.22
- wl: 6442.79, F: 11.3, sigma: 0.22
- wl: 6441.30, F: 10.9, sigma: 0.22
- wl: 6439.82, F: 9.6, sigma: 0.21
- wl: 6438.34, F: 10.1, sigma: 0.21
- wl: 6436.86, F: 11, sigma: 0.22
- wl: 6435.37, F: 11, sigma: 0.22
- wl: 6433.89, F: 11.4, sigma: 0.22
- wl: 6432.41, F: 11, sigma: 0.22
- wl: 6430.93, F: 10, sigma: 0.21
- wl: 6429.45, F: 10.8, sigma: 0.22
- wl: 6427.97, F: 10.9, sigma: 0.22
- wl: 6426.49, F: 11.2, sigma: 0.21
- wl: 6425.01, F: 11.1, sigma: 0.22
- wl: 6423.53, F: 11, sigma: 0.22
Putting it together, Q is 0.01 mag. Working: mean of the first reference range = 10.7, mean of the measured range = 10.7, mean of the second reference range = 10.7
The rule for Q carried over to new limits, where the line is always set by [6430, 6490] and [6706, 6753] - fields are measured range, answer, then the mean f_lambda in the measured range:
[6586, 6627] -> 0.00 mag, 10.8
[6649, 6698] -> 0.01 mag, 10.6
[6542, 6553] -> 0.00 mag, 10.8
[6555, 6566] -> 0.08 mag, 10.1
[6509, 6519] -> -0.02 mag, 11.1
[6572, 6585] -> 0.00 mag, 10.8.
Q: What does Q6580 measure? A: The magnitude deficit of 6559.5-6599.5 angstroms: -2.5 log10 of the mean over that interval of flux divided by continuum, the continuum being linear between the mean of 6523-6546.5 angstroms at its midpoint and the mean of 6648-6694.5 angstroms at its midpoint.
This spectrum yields 0.03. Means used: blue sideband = 11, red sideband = 10.7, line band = 10.6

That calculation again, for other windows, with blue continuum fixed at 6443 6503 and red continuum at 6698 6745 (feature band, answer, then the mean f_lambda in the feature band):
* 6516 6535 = -0.022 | 11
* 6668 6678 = 0.016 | 10.5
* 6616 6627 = -0.025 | 11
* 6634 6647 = -0.006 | 10.8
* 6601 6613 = 0.003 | 10.7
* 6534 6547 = -0.018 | 10.9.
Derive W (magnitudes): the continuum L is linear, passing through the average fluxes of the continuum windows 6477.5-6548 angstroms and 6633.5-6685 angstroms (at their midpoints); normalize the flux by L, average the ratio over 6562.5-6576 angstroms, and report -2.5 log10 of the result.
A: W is 0.035 mag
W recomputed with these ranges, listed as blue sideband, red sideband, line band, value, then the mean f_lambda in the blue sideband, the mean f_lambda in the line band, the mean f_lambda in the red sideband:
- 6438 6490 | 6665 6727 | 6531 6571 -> 0.01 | 10.9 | 10.7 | 10.7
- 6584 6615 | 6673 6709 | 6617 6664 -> -0.01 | 10.7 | 10.8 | 10.7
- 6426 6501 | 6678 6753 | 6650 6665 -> 0.01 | 10.8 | 10.6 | 10.7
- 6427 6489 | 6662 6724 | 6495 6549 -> 0.00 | 10.9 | 10.8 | 10.6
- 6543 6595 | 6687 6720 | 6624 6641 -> -0.01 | 10.6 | 10.8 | 10.6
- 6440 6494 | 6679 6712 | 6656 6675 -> 0.02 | 10.9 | 10.6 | 10.7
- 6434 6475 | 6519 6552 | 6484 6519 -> 0.02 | 10.8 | 10.7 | 10.9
